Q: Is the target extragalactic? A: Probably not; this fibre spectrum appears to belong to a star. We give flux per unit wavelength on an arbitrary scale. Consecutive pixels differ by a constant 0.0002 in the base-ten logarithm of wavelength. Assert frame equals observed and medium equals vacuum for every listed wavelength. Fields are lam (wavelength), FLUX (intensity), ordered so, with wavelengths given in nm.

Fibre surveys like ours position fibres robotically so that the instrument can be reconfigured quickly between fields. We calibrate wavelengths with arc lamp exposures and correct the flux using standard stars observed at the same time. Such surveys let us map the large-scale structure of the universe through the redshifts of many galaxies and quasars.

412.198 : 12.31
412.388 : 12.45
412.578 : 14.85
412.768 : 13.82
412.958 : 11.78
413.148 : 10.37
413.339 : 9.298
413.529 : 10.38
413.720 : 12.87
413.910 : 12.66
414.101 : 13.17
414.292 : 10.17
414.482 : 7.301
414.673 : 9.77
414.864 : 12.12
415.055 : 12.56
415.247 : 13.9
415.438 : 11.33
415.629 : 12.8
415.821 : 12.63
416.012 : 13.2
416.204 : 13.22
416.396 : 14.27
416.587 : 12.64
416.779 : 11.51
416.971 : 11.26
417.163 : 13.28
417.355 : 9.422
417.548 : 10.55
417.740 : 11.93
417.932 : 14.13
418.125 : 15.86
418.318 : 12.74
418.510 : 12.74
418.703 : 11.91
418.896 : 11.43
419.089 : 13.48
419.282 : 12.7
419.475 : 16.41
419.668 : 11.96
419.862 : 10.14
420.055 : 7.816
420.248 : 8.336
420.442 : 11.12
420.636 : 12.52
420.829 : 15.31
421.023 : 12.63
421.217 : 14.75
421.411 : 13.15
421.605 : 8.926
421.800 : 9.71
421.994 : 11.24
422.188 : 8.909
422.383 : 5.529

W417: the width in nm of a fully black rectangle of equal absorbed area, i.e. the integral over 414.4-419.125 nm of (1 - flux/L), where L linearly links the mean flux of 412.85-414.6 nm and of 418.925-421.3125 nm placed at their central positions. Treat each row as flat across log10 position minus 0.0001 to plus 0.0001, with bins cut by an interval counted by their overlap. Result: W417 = -0.29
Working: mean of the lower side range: 10.9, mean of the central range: 12.2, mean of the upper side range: 12.2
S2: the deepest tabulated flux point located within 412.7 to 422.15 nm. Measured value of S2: 7.301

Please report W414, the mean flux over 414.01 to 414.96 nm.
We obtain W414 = 10.5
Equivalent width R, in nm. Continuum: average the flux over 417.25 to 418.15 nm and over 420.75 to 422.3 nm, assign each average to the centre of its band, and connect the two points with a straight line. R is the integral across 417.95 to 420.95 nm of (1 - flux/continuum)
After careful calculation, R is -0.10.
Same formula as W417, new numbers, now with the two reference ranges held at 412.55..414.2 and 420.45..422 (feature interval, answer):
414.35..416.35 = 0.03 nm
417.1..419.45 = -0.09 nm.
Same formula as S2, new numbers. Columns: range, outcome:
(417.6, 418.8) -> 11.91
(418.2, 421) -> 7.816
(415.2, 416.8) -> 11.33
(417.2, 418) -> 9.422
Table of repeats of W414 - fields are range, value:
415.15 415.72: 12.7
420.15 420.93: 11.8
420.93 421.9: 11.8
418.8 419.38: 12.6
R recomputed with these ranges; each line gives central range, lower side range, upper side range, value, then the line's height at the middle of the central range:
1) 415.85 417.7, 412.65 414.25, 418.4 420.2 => -0.042 nm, 11.9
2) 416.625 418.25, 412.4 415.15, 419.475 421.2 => -0.090 nm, 11.6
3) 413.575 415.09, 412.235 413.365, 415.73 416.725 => 0.168 nm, 12.7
